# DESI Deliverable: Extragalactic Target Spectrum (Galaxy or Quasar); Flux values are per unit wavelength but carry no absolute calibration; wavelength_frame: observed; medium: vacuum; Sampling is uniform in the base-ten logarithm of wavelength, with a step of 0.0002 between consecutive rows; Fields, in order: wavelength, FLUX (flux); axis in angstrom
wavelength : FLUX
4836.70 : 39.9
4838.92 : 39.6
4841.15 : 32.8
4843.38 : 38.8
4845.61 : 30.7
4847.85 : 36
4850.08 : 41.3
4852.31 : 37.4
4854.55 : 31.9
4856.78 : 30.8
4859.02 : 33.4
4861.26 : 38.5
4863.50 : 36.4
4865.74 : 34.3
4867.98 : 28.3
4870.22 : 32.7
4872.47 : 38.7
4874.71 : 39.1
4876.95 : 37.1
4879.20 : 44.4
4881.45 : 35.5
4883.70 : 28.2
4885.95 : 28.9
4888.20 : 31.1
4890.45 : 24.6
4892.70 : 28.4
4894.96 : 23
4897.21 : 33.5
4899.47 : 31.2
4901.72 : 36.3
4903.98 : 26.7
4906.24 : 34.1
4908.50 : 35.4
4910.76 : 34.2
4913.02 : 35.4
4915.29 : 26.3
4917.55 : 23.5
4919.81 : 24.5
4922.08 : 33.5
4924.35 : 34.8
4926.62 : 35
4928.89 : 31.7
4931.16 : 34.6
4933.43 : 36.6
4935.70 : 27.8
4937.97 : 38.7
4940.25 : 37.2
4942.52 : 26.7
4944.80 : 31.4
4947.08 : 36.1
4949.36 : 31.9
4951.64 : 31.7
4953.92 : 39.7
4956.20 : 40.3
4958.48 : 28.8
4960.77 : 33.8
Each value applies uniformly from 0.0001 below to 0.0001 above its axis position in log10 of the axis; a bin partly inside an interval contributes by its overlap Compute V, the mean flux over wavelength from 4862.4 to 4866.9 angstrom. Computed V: 35.3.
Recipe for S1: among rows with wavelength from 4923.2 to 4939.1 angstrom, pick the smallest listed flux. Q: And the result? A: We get 27.8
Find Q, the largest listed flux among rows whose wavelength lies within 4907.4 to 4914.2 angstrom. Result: 35.4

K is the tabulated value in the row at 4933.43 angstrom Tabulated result 36.6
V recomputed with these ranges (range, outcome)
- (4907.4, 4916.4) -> 32.8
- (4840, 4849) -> 34.6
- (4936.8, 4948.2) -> 34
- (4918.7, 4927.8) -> 31.9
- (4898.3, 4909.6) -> 32.7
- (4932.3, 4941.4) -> 35.1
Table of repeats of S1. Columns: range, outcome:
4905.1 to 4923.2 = 23.5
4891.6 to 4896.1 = 23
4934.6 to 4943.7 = 26.7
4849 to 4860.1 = 30.8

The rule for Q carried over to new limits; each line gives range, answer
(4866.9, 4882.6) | 44.4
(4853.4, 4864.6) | 38.5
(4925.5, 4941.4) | 38.7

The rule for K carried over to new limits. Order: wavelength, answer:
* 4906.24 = 34.1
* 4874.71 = 39.1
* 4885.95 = 28.9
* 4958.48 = 28.8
